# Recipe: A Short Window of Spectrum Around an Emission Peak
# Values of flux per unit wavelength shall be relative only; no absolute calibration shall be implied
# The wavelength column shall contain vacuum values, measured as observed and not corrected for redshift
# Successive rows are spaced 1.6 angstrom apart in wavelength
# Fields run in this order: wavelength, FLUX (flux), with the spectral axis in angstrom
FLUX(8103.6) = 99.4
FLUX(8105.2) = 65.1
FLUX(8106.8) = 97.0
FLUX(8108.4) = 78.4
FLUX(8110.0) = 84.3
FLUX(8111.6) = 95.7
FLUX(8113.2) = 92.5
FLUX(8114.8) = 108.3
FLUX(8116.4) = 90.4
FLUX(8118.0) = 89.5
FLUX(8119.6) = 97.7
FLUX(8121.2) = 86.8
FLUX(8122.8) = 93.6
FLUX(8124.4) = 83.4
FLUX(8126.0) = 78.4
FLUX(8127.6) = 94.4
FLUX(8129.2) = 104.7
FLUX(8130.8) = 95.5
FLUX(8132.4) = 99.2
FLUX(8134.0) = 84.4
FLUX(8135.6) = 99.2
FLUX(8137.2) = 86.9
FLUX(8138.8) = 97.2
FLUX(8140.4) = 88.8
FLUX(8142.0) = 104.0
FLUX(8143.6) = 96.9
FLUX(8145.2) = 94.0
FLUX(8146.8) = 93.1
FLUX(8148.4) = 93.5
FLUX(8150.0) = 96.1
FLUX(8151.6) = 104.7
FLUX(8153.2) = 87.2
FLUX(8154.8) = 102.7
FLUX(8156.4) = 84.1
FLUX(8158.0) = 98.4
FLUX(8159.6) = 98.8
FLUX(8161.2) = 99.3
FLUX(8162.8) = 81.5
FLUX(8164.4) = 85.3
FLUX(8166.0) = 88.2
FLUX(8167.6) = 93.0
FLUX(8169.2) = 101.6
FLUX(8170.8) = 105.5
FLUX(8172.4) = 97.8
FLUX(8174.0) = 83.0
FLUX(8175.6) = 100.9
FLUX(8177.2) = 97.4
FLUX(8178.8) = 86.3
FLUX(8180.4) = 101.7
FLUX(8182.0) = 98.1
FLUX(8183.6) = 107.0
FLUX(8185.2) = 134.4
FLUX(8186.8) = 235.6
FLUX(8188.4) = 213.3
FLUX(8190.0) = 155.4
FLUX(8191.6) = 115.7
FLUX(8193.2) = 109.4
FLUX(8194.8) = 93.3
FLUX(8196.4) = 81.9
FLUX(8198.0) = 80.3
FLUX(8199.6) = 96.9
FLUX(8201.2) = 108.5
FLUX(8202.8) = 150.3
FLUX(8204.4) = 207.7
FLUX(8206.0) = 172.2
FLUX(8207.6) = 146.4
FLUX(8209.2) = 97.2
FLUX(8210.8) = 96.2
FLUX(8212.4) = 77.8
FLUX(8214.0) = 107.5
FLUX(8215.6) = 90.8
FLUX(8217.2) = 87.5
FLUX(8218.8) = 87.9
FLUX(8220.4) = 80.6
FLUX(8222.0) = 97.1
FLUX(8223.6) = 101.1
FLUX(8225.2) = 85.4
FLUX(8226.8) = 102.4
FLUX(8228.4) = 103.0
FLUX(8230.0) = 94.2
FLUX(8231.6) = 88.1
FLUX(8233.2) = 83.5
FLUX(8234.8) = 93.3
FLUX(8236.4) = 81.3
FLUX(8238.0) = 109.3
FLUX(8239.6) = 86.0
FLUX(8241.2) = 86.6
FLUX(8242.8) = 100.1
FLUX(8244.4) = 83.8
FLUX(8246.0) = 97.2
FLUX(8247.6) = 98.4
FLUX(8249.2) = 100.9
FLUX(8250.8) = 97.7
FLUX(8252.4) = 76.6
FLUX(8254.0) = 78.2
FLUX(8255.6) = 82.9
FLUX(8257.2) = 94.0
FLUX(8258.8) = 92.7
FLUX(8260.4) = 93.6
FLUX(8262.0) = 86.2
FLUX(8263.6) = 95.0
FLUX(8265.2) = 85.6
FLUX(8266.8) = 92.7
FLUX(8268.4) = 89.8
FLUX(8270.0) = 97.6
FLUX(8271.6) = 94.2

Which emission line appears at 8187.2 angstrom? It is [S II] 6716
